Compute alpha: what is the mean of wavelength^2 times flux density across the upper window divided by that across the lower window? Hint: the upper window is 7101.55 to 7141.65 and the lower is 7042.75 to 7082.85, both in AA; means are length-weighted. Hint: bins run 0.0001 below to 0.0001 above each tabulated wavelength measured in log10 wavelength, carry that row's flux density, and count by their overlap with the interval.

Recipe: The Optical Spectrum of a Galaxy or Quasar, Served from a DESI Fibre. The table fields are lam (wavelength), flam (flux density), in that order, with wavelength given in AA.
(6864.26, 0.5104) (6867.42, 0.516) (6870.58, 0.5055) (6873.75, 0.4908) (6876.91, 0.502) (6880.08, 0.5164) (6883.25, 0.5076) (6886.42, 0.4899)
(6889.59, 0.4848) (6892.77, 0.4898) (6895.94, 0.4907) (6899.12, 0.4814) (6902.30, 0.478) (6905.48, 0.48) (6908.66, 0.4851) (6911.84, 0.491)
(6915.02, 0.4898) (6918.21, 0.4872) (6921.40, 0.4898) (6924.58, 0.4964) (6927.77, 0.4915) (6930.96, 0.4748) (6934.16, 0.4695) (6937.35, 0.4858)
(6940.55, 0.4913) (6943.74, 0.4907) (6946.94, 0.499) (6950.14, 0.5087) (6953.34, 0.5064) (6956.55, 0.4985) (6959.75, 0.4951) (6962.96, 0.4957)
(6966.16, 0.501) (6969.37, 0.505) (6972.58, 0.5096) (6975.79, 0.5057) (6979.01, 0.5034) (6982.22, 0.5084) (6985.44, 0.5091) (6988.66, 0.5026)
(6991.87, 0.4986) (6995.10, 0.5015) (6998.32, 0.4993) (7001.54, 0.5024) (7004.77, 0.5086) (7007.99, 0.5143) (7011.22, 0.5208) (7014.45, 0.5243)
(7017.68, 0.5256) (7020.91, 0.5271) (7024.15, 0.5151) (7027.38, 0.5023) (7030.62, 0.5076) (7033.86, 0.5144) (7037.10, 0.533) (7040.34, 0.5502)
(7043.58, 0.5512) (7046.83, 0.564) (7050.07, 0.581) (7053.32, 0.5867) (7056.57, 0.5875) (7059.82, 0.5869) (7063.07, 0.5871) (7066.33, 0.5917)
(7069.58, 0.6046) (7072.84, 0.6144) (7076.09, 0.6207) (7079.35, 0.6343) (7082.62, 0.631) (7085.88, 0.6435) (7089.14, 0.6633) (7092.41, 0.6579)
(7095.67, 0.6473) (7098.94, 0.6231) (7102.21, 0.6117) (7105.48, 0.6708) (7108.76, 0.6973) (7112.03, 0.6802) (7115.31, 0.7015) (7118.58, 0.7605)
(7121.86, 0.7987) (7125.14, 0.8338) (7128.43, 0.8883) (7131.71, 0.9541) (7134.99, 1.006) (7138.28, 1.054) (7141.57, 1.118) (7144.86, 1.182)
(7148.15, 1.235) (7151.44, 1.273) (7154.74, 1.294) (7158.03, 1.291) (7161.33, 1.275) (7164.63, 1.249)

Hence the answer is 1.41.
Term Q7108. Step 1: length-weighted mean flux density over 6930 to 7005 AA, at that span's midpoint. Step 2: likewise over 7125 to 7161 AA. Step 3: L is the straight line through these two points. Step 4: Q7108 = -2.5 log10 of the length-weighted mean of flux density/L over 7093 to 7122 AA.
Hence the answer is 0.41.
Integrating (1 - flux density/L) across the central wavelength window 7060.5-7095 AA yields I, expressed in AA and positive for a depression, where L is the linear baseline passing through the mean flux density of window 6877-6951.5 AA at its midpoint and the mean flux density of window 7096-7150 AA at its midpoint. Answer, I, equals 6.9 AA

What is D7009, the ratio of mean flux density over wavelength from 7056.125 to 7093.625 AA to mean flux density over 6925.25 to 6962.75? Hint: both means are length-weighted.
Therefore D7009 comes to 1.3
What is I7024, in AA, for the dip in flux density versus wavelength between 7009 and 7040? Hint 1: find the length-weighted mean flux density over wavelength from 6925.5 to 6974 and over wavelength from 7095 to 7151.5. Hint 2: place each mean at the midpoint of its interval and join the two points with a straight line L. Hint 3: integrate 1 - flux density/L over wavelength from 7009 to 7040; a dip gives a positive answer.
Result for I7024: 6.4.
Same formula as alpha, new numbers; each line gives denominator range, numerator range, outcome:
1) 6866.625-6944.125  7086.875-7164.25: 1.99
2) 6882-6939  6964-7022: 1.07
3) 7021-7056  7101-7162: 1.83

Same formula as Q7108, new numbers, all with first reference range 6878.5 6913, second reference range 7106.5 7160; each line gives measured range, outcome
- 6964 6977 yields 0.27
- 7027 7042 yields 0.43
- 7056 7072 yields 0.38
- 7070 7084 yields 0.36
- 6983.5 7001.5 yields 0.35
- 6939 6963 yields 0.21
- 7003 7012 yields 0.37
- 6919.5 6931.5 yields 0.13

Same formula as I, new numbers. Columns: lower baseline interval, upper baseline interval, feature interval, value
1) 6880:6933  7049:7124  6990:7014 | 2.69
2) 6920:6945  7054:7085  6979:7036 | 4.26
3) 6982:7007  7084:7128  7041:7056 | 0.67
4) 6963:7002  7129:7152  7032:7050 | 4.46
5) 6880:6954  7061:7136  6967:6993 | 2.62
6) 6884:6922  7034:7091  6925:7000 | 4.09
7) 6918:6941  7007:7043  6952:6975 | -0.15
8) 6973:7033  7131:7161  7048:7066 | 4.09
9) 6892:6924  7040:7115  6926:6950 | 1.06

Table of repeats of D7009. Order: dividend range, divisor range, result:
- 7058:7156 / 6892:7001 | 1.61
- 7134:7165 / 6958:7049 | 2.33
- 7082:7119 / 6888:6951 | 1.36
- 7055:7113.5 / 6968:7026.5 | 1.24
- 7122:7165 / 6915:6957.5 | 2.26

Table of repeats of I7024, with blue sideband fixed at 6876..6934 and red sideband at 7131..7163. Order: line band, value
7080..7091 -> 3.9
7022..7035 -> 5.1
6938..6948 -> 1.7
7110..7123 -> 4.3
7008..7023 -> 5.2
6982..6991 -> 2.7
